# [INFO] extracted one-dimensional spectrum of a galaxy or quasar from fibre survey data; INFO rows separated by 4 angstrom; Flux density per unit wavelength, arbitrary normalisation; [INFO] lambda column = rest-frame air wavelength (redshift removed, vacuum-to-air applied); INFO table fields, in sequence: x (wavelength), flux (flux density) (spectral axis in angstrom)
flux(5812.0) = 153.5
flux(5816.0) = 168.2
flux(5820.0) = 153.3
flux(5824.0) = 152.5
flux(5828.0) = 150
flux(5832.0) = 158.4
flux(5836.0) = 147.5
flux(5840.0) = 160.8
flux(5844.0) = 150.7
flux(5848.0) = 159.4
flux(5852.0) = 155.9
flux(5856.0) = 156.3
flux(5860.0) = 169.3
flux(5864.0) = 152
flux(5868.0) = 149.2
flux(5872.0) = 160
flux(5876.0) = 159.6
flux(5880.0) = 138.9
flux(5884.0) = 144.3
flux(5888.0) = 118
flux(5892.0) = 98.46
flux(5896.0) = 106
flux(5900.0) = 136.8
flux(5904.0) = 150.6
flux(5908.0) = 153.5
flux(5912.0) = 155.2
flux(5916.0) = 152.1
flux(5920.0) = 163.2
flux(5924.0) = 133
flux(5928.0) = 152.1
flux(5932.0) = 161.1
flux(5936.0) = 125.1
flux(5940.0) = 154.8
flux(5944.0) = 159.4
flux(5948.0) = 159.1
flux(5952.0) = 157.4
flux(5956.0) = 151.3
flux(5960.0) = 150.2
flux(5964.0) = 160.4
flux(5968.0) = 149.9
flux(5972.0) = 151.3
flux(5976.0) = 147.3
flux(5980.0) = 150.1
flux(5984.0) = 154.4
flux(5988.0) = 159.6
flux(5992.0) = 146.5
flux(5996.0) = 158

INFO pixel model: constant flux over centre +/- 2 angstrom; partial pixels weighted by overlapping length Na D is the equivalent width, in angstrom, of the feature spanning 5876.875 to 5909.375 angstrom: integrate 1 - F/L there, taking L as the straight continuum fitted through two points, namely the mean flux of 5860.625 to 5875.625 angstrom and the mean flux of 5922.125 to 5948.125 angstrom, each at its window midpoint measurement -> 4.6 angstrom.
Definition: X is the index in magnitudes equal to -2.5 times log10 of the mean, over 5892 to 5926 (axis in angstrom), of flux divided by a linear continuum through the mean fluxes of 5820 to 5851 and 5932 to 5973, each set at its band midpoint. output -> 0.09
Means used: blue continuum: 154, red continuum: 152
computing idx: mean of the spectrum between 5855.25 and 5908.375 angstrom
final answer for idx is 142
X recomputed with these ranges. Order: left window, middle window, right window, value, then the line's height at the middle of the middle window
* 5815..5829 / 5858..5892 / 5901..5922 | 0.06 mag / 155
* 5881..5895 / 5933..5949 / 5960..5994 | -0.08 mag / 139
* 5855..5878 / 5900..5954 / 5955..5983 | 0.02 mag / 154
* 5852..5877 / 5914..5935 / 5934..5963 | 0.02 mag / 153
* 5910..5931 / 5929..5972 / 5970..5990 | -0.01 mag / 152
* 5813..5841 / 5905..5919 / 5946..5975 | 0.00 mag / 155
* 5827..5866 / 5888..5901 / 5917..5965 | 0.34 mag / 154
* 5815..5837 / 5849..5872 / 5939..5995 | -0.02 mag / 154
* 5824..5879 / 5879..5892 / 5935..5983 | 0.21 mag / 154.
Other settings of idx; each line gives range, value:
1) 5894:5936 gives 145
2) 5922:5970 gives 151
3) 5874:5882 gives 149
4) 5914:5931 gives 151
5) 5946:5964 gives 155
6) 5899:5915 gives 150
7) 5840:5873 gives 157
